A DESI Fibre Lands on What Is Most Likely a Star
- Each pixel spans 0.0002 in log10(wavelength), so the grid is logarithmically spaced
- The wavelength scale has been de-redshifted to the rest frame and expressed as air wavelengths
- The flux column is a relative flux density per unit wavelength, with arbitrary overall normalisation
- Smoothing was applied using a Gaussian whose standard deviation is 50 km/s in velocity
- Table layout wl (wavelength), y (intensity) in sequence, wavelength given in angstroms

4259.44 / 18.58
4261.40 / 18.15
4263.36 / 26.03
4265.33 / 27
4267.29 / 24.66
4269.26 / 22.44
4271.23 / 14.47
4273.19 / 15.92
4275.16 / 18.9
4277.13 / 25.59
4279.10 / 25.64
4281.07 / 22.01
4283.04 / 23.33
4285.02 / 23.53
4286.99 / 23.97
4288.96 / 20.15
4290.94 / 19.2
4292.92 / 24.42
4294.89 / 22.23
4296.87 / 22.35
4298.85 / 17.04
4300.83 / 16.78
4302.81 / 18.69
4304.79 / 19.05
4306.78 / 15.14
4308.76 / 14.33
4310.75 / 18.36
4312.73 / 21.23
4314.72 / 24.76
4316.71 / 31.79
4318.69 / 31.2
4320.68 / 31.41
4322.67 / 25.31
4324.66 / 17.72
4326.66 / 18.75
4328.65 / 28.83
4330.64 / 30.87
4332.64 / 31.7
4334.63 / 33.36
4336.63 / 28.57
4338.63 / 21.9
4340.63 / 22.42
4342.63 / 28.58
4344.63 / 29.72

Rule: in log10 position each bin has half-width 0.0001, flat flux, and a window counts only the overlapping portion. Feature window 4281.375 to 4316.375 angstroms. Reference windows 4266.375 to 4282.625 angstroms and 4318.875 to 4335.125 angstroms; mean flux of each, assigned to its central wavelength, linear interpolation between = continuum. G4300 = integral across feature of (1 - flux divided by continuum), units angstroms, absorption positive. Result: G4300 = 5.00 angstroms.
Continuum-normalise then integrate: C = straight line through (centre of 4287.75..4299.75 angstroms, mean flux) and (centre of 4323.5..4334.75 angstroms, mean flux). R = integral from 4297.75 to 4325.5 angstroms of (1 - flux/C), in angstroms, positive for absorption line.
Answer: 2.5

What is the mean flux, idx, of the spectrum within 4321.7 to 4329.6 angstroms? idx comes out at 22.6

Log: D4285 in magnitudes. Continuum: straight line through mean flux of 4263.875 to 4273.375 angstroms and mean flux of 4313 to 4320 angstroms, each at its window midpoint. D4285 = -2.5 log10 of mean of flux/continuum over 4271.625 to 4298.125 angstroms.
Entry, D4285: 0.096 mag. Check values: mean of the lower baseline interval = 21.6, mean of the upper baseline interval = 28.5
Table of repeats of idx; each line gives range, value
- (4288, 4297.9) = 21.6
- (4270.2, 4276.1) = 16.5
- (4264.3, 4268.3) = 25.8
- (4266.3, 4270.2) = 23.6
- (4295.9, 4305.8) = 18.8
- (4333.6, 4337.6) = 31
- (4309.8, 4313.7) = 19.8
